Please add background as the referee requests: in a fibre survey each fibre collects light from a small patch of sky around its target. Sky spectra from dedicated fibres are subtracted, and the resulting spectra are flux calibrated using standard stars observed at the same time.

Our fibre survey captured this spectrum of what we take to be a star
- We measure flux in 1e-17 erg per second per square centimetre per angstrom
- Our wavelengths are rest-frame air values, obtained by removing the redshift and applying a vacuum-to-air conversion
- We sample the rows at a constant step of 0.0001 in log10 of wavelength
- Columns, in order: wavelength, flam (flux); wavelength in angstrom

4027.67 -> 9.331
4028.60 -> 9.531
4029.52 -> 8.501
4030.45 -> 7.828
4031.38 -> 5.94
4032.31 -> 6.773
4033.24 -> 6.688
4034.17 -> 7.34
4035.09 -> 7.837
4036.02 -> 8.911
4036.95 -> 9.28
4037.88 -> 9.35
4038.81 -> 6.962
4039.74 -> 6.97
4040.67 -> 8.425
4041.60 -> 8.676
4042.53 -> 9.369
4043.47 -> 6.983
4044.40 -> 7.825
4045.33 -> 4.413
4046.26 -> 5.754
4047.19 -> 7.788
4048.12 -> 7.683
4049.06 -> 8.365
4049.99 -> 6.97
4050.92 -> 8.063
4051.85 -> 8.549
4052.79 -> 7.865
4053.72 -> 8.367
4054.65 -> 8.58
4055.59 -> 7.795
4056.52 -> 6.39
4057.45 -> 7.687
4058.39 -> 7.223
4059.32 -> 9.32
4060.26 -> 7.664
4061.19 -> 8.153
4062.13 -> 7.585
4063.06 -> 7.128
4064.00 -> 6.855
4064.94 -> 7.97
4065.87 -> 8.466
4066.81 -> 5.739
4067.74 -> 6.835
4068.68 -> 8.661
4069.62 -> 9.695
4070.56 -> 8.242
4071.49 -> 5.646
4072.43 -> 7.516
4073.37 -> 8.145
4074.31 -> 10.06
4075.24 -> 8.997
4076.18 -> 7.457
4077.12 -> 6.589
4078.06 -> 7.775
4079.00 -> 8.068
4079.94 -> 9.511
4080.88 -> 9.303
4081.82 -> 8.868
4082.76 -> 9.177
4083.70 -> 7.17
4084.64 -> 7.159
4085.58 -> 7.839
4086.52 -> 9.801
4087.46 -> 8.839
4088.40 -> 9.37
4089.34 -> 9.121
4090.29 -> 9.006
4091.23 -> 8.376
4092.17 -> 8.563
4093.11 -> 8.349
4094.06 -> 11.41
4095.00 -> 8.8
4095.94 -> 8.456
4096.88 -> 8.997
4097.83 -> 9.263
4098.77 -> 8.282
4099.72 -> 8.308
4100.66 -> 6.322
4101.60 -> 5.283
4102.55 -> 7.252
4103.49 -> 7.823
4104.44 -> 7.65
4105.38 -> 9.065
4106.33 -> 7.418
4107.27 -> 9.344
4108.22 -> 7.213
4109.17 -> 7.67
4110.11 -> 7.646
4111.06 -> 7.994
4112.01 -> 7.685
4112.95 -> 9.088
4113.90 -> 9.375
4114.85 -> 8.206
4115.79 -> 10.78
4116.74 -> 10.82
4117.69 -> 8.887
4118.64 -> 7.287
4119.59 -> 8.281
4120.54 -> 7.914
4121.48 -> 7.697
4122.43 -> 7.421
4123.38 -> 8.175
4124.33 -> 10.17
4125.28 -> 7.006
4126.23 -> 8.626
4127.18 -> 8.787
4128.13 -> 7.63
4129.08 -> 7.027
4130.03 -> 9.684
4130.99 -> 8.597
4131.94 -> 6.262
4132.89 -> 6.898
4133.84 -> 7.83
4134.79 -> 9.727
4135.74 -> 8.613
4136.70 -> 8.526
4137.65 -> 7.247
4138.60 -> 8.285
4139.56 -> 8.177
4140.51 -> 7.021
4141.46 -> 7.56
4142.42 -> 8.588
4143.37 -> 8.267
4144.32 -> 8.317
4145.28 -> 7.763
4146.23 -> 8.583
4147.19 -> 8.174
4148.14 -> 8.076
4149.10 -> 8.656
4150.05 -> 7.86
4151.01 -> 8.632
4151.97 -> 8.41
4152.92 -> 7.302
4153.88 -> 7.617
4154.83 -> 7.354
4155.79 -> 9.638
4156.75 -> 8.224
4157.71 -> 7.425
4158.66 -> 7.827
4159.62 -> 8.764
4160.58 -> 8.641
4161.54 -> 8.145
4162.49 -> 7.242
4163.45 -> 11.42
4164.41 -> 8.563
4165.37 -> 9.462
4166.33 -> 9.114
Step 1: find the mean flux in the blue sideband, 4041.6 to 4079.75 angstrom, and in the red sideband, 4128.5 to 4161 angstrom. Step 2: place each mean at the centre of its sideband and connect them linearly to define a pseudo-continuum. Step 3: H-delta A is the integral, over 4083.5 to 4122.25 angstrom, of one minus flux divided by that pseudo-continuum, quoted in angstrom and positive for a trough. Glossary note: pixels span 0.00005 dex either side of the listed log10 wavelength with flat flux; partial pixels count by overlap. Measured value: -2.3 angstrom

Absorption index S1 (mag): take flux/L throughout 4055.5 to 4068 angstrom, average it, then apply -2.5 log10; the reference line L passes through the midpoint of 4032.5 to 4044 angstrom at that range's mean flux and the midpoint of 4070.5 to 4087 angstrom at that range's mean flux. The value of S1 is 0.09 mag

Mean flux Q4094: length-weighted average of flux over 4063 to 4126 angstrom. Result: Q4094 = 8.27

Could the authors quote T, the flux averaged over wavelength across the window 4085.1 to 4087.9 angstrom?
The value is 8.83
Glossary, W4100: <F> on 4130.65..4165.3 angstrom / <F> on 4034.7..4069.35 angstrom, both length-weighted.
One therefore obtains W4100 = 1.1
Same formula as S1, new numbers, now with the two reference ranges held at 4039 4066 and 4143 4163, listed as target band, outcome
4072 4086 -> -0.061 mag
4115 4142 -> -0.029 mag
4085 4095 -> -0.153 mag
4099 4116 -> -0.005 mag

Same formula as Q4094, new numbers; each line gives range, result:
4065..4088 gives 8.15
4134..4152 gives 8.22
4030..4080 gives 7.74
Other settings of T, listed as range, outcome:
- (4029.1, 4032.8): 7.23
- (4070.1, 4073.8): 7.38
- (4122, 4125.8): 8.2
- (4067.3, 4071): 8.35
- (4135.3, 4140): 8.15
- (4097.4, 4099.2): 8.79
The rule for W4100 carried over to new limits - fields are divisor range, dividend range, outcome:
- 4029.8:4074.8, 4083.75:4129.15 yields 1.08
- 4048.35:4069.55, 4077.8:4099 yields 1.13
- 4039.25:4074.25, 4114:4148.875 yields 1.08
